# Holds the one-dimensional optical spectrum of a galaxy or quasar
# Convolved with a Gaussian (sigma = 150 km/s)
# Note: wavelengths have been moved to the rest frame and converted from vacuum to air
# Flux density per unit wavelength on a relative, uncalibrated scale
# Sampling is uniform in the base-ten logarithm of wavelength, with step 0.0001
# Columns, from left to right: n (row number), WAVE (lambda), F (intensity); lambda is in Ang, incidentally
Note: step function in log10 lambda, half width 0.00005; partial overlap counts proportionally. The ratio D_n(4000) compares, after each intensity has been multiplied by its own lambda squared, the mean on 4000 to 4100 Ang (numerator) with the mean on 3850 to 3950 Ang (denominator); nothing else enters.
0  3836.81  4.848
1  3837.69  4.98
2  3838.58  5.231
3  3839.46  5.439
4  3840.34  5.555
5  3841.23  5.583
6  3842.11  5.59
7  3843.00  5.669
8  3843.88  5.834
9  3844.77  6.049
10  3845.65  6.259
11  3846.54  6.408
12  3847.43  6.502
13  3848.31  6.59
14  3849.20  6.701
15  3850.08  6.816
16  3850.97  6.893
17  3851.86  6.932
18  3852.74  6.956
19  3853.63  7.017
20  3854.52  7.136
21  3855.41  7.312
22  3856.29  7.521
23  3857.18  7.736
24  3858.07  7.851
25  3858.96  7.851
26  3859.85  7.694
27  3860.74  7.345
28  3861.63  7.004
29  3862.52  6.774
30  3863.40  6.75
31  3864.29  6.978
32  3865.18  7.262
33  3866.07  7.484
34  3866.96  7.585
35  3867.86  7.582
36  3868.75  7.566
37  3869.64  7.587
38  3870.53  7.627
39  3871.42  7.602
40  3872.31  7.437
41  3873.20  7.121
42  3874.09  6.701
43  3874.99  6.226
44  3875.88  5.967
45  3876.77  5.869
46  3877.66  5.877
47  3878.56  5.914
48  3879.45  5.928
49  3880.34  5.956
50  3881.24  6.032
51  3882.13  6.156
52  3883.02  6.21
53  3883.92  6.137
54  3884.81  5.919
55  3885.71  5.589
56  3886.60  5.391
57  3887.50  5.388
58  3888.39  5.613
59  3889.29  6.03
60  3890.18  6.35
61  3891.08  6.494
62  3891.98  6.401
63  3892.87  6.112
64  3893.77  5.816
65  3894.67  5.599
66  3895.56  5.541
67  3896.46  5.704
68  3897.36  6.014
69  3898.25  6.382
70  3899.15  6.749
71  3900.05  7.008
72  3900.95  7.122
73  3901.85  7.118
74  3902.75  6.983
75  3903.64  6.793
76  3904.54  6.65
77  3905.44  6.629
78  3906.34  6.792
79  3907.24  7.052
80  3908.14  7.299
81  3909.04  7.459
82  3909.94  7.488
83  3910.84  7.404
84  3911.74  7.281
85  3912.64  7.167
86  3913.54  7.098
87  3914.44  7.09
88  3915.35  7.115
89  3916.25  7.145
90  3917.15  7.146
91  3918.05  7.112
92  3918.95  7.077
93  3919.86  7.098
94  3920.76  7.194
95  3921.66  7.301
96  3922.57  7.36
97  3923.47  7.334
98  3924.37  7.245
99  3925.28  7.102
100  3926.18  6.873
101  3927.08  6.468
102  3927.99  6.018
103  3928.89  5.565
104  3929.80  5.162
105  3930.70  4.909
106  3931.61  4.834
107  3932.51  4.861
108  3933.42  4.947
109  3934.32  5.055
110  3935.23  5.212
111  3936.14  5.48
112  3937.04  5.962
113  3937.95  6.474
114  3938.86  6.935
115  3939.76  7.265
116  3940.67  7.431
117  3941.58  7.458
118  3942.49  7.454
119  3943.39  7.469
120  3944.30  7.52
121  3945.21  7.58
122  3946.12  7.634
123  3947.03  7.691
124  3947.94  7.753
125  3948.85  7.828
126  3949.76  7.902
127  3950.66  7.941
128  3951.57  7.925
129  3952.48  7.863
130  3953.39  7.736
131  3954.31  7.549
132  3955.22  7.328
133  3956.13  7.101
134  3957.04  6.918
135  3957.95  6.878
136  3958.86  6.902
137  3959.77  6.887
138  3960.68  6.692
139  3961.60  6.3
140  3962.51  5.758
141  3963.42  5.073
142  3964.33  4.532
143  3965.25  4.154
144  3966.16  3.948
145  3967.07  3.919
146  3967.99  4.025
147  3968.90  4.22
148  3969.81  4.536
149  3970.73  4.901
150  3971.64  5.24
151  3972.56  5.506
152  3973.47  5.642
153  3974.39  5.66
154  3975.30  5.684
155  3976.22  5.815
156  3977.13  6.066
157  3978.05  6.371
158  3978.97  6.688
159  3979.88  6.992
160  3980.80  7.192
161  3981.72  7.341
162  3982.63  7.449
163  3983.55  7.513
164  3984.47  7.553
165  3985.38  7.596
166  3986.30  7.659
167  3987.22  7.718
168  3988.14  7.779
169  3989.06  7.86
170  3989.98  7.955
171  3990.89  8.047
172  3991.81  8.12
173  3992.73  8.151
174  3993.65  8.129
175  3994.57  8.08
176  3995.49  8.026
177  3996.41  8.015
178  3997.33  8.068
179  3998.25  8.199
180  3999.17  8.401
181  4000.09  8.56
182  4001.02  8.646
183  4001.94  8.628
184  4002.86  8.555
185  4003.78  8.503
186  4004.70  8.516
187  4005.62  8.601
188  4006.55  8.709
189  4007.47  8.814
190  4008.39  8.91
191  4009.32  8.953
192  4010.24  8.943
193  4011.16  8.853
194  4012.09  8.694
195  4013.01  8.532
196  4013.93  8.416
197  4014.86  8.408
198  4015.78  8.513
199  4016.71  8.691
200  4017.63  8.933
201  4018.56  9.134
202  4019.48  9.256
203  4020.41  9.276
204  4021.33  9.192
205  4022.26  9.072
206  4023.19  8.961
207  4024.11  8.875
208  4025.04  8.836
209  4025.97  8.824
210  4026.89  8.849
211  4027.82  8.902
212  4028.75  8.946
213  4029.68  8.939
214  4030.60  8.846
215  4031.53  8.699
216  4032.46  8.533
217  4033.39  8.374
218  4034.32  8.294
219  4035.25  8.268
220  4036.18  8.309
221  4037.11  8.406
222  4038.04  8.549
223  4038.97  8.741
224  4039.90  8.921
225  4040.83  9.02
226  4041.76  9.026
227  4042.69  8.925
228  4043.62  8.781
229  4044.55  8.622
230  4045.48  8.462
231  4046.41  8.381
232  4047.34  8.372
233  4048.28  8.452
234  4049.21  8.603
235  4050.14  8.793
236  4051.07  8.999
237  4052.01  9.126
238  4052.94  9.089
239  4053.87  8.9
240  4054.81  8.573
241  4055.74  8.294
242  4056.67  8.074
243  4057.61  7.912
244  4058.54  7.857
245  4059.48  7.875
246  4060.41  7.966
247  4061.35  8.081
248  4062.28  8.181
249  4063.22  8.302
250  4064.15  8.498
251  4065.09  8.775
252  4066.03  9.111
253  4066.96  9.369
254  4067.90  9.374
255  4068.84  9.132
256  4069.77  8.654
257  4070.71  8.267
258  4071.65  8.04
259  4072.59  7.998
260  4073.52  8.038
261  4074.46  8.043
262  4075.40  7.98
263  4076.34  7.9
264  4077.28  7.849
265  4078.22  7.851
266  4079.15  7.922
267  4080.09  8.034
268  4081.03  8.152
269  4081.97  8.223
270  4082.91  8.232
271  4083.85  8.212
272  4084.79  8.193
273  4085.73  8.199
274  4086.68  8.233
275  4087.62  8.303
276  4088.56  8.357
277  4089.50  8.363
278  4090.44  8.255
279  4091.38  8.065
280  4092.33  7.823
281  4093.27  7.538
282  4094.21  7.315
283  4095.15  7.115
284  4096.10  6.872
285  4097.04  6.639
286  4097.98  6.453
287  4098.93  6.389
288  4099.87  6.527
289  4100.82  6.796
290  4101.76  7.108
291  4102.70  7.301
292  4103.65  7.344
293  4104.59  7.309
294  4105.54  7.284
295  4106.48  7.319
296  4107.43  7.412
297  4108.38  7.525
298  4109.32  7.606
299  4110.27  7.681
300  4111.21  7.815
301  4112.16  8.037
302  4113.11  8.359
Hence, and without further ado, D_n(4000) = 1.35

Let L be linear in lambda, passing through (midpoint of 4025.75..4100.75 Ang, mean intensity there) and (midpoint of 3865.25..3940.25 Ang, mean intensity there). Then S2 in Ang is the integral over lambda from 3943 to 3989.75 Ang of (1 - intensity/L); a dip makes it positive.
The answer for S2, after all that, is 4.00 Ang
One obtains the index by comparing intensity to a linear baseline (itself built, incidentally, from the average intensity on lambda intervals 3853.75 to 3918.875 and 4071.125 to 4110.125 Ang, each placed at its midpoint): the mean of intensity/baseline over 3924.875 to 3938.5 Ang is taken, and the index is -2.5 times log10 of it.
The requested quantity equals 0.222 mag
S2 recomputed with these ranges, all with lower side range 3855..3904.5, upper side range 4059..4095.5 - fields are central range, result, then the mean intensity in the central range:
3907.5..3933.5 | 0.9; 6.72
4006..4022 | -2.4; 8.84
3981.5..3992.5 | -0.4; 7.74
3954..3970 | 3.5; 5.71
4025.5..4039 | -1.3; 8.63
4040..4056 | -1.5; 8.74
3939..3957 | -1.0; 7.57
